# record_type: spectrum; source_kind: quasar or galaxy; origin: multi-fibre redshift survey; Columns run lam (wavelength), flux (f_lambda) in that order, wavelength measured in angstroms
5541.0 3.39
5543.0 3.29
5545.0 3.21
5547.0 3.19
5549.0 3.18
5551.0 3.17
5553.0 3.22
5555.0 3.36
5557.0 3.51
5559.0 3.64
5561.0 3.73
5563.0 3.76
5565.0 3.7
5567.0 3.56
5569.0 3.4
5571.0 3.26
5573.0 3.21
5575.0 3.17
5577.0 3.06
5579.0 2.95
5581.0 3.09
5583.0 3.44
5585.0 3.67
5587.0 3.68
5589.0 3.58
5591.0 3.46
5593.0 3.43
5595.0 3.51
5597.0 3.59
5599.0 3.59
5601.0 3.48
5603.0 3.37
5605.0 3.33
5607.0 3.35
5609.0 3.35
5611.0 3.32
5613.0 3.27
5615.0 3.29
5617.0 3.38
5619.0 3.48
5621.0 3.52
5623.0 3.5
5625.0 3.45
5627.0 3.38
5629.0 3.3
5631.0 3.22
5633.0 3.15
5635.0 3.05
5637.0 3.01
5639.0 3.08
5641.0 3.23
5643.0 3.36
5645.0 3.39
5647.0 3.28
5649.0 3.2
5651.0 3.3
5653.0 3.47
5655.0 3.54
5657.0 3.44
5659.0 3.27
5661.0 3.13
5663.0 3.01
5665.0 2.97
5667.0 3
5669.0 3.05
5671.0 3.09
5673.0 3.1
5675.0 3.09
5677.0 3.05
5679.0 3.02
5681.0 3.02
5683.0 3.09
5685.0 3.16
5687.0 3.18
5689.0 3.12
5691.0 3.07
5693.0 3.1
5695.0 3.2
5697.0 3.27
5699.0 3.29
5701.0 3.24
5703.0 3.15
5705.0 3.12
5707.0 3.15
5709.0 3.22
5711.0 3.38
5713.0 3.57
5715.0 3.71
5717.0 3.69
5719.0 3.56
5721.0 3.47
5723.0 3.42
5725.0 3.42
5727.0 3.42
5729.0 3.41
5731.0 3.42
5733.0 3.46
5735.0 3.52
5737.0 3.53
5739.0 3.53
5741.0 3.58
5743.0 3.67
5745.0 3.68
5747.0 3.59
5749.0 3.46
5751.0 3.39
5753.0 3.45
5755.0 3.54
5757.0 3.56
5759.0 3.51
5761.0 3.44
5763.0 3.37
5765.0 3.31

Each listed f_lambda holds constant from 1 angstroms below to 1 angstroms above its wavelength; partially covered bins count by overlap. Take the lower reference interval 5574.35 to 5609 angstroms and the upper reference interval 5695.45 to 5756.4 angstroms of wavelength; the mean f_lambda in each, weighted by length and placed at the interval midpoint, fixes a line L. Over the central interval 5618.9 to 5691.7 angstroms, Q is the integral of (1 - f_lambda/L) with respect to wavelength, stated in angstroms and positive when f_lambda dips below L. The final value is 4.50 angstroms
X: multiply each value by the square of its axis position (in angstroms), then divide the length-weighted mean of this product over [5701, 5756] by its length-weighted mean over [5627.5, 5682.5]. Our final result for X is 1.12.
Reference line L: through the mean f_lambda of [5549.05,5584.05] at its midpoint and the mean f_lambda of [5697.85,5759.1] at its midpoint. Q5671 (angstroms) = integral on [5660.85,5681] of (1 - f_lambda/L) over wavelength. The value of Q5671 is 2.2 angstroms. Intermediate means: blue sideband 3.36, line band 3.05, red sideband 3.45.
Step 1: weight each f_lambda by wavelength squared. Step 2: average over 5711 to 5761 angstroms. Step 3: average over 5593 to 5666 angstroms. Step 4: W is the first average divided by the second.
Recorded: 1.10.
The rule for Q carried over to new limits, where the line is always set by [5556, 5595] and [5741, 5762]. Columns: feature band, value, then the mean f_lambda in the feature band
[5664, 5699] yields 4.0 angstroms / 3.1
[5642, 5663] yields 0.9 angstroms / 3.32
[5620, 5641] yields 1.2 angstroms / 3.26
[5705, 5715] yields 0.5 angstroms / 3.35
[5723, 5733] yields 0.3 angstroms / 3.42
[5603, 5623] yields 0.5 angstroms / 3.37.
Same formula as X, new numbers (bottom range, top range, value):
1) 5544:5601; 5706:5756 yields 1.08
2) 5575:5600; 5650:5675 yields 0.96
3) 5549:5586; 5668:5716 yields 0.99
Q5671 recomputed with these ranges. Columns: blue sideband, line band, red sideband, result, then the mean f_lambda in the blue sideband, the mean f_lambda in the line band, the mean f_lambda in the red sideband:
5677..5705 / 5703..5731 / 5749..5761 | -1.15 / 3.14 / 3.42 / 3.48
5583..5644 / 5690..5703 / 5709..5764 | 1.02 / 3.38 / 3.19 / 3.5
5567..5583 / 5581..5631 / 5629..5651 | -3.58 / 3.21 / 3.44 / 3.21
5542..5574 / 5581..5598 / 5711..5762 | -0.49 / 3.4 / 3.52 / 3.52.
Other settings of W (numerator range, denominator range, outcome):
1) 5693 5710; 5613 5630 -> 0.97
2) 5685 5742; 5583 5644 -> 1.03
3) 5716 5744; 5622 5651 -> 1.11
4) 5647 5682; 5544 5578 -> 0.97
